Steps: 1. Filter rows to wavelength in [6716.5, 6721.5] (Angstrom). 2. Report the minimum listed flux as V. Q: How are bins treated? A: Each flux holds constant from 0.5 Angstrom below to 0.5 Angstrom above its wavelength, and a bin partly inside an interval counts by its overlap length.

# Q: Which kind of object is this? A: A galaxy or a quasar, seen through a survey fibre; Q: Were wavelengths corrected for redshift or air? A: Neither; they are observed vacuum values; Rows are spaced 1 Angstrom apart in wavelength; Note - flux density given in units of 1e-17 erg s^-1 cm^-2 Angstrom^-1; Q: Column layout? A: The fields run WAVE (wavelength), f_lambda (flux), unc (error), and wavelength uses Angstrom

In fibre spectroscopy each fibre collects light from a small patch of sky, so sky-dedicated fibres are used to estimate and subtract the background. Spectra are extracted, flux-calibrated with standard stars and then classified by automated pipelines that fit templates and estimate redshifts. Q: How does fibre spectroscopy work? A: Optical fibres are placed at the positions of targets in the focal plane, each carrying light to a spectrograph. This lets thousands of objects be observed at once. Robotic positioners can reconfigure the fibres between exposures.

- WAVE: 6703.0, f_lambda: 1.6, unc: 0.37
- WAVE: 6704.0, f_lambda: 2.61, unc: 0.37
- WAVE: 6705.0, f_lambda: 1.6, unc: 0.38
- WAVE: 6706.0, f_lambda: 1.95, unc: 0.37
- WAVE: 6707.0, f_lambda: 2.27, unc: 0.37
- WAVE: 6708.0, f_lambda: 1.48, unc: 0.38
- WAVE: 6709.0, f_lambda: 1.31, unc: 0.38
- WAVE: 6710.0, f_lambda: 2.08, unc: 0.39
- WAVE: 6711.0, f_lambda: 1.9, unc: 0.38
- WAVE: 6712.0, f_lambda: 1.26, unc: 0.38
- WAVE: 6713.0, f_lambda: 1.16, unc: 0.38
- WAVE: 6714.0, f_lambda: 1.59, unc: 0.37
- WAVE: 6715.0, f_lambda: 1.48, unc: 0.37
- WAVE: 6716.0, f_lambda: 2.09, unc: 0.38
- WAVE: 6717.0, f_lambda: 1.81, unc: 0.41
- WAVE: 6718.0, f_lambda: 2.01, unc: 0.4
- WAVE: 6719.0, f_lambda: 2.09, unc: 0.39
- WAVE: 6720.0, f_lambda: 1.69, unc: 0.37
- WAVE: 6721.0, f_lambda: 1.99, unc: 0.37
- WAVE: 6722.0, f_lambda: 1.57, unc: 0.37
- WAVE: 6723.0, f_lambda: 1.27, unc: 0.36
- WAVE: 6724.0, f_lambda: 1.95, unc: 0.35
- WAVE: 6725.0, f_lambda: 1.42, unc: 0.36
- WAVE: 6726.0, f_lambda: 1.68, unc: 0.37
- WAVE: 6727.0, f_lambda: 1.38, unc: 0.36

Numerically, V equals 1.69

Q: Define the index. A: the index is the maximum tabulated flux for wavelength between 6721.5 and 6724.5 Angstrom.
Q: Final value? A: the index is 1.95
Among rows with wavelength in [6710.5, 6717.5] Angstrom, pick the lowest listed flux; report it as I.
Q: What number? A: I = 1.16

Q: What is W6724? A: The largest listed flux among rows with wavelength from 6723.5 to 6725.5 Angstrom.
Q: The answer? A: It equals 1.95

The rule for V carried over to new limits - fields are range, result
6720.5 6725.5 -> 1.27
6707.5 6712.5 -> 1.26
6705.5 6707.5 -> 1.95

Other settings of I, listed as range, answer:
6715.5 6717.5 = 1.81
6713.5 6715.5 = 1.48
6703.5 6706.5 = 1.6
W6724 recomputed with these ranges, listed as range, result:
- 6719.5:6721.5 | 1.99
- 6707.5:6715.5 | 2.08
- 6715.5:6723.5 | 2.09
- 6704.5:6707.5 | 2.27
